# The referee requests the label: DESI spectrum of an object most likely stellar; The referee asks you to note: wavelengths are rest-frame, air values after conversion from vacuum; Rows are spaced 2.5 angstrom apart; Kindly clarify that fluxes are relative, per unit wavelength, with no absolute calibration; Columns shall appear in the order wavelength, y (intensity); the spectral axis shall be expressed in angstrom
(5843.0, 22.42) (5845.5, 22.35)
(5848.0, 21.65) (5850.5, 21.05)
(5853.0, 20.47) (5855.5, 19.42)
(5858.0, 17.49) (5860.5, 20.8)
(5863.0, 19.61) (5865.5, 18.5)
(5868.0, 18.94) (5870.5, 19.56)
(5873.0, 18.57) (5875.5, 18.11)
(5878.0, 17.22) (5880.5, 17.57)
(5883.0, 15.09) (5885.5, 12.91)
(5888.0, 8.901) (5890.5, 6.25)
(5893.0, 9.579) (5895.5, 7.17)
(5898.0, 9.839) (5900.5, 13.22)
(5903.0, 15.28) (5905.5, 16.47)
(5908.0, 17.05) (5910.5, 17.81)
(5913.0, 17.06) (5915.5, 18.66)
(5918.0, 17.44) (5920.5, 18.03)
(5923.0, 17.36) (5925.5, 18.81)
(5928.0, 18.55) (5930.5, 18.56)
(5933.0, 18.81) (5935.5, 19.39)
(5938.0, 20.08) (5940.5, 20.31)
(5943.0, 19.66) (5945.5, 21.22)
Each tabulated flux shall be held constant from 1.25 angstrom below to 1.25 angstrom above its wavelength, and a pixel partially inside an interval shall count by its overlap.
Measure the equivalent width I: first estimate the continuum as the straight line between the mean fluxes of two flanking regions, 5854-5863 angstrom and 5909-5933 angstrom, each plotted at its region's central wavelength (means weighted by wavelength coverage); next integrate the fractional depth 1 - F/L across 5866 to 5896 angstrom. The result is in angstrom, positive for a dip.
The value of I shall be 7.1 angstrom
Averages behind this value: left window 19.3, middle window 14.4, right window 18.1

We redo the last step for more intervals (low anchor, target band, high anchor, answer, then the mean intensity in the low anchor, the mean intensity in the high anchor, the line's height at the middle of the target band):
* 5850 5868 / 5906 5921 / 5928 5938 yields 1.22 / 19.5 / 19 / 19.1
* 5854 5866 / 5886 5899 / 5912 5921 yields 6.94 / 19.2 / 17.8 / 18.4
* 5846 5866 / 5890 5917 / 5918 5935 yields 7.31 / 20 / 18.3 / 18.9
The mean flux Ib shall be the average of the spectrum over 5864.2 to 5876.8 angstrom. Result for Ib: 18.7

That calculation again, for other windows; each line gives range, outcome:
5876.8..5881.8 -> 17.4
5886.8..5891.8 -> 7.58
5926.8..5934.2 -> 18.6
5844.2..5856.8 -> 21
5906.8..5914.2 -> 17.3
